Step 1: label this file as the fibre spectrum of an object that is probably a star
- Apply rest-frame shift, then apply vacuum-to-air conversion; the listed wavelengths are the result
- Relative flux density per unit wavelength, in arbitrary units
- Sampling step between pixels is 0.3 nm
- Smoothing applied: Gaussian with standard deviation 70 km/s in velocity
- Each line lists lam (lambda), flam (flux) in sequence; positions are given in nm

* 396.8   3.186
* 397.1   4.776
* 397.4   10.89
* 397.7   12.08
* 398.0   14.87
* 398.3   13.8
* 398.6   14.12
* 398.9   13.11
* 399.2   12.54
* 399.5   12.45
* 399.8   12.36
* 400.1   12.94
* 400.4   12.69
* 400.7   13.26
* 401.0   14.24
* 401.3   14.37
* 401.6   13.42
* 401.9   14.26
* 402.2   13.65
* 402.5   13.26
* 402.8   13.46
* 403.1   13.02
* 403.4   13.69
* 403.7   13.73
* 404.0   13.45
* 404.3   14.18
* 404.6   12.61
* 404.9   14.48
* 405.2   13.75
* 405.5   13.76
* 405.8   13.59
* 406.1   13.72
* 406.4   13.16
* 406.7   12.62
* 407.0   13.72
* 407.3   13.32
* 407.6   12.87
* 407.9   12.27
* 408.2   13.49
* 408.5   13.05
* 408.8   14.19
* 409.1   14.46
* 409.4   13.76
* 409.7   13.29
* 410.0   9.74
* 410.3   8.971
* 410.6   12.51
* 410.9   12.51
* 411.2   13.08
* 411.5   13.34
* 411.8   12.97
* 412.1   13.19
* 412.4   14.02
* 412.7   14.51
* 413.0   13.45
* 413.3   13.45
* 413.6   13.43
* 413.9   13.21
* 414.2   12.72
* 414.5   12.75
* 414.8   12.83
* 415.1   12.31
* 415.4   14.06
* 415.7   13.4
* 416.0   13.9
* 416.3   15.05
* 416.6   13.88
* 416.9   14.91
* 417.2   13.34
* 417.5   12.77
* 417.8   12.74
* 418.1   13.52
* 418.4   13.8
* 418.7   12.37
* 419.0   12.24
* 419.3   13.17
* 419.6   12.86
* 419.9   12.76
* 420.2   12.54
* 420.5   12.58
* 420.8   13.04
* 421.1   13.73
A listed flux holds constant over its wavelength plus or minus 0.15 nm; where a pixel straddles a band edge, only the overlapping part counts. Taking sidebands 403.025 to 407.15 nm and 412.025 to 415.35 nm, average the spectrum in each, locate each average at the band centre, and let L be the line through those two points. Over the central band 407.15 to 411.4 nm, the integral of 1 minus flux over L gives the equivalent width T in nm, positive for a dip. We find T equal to 0.23 nm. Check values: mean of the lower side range 13.5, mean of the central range 12.7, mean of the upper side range 13.3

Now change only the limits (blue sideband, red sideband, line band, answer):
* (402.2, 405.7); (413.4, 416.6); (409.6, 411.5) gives 0.24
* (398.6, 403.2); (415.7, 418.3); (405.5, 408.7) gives 0.06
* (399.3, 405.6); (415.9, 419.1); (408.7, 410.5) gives 0.15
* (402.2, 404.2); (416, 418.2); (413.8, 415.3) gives 0.10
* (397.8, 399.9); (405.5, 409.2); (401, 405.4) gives -0.11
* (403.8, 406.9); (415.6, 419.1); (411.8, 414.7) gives 0.03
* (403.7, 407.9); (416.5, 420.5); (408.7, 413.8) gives 0.12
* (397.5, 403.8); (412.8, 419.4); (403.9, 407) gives -0.04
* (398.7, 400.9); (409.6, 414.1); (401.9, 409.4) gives -0.41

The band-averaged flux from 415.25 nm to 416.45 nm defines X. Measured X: 14.1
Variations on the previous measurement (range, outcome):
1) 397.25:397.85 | 11.5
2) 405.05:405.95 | 13.7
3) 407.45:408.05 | 12.6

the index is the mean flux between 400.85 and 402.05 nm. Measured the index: 14.1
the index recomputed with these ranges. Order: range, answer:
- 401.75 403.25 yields 13.5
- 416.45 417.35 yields 14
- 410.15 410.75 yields 10.7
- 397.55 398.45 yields 13.6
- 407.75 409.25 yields 13.5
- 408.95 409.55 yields 14.1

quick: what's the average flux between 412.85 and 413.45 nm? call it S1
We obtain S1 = 13.4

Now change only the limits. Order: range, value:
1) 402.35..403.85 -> 13.4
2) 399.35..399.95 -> 12.4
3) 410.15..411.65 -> 12.1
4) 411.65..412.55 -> 13.4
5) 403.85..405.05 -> 13.7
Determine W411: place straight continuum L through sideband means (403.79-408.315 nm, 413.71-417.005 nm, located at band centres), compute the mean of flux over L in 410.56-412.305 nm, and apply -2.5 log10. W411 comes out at 0.04 mag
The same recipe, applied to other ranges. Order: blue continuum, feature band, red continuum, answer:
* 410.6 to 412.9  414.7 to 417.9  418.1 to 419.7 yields -0.04 mag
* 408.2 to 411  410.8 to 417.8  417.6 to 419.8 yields -0.06 mag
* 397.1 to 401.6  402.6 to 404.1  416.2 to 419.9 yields -0.04 mag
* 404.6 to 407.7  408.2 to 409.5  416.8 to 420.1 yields -0.04 mag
